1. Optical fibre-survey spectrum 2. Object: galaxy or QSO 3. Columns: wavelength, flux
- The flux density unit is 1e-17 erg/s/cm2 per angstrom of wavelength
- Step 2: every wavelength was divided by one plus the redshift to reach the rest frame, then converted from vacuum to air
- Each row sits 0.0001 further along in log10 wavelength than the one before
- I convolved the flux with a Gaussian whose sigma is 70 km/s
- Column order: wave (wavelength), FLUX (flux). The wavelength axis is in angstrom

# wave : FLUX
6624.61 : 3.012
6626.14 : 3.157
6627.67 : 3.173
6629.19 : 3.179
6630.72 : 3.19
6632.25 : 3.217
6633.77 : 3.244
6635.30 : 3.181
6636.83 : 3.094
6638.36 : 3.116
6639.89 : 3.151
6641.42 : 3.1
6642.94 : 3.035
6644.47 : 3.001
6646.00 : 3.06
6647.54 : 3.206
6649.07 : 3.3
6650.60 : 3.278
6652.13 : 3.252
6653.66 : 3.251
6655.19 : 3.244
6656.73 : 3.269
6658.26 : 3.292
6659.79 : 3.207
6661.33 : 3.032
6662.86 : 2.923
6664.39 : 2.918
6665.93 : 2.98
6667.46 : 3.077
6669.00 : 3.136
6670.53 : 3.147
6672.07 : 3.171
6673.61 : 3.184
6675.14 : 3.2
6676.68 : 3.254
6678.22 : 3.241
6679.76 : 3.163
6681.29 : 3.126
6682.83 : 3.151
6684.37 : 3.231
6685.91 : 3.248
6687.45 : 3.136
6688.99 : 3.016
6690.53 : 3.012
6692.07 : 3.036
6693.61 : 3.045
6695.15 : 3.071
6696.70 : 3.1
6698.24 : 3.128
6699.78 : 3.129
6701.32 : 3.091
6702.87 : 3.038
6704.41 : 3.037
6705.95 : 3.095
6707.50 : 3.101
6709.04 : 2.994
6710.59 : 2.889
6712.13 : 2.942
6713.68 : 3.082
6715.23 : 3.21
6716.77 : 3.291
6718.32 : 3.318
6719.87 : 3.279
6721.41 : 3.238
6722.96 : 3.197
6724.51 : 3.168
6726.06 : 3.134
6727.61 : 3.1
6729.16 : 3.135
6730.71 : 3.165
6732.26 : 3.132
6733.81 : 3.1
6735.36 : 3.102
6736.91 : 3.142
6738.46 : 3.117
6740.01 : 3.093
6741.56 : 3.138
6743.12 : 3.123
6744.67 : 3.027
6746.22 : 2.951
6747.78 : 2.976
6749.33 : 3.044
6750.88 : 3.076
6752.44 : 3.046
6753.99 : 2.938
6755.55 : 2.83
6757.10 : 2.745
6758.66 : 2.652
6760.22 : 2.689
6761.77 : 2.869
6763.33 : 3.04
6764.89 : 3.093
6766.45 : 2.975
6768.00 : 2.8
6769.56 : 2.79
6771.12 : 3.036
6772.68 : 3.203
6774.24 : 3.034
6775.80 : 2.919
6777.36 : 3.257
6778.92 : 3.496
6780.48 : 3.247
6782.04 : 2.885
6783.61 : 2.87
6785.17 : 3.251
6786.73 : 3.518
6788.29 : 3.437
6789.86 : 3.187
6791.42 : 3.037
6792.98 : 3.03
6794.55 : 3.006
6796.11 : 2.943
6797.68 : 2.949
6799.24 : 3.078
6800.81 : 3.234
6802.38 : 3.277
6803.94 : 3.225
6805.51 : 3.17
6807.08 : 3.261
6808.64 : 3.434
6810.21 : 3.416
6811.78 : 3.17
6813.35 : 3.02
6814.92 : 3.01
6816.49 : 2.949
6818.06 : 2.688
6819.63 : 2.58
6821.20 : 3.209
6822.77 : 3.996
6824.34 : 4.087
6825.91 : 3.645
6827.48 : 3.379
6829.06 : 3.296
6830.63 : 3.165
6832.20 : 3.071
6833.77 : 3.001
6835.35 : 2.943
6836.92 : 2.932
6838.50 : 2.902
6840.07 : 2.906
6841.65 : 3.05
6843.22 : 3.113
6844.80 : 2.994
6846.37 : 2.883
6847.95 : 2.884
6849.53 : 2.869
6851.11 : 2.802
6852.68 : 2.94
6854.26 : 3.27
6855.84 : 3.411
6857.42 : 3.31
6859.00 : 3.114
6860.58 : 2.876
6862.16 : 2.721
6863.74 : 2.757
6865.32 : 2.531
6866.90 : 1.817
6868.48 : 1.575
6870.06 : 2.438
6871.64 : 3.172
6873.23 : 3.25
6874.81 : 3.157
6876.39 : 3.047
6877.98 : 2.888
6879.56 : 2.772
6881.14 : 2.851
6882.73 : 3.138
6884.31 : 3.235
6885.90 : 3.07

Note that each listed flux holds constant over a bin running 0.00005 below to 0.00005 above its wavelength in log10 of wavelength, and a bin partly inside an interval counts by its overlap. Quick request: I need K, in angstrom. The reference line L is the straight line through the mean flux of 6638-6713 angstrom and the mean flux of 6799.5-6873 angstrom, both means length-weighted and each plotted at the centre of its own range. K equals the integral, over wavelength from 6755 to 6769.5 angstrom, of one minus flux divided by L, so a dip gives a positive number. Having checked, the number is 1.0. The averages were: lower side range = 3.12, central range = 2.85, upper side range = 3.03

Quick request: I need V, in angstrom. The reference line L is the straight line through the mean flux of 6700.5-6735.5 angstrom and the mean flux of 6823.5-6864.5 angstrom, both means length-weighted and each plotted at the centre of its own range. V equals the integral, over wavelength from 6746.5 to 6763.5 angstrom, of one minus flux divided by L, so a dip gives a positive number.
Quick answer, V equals 1.18 angstrom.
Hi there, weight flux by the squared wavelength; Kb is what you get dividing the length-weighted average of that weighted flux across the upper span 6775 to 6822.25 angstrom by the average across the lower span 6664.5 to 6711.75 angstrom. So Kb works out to 1.0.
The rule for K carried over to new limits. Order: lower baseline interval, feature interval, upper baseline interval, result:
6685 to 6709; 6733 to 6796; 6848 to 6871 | -2.1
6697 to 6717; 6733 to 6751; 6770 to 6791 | 0.3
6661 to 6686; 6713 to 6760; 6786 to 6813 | 1.2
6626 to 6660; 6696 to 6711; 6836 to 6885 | 0.2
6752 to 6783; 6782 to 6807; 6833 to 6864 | -1.4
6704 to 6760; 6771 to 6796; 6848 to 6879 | -1.4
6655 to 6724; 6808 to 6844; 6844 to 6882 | -3.3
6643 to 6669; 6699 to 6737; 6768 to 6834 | 0.4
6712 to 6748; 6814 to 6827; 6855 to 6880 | -1.6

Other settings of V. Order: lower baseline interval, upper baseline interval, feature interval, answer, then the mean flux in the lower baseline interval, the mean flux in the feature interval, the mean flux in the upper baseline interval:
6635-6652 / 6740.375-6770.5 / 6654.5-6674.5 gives -0.1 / 3.14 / 3.12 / 2.94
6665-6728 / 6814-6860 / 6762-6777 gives 0.6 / 3.13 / 2.99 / 3.12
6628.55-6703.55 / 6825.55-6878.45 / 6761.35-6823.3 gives -2.3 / 3.14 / 3.11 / 2.94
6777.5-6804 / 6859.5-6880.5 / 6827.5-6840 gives -0.6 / 3.16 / 3.06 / 2.7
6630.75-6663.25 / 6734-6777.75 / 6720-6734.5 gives -0.6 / 3.17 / 3.16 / 2.99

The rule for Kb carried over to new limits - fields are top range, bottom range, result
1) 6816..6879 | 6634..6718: 1.01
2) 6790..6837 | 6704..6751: 1.05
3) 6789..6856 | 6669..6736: 1.03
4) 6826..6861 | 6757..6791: 1.02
